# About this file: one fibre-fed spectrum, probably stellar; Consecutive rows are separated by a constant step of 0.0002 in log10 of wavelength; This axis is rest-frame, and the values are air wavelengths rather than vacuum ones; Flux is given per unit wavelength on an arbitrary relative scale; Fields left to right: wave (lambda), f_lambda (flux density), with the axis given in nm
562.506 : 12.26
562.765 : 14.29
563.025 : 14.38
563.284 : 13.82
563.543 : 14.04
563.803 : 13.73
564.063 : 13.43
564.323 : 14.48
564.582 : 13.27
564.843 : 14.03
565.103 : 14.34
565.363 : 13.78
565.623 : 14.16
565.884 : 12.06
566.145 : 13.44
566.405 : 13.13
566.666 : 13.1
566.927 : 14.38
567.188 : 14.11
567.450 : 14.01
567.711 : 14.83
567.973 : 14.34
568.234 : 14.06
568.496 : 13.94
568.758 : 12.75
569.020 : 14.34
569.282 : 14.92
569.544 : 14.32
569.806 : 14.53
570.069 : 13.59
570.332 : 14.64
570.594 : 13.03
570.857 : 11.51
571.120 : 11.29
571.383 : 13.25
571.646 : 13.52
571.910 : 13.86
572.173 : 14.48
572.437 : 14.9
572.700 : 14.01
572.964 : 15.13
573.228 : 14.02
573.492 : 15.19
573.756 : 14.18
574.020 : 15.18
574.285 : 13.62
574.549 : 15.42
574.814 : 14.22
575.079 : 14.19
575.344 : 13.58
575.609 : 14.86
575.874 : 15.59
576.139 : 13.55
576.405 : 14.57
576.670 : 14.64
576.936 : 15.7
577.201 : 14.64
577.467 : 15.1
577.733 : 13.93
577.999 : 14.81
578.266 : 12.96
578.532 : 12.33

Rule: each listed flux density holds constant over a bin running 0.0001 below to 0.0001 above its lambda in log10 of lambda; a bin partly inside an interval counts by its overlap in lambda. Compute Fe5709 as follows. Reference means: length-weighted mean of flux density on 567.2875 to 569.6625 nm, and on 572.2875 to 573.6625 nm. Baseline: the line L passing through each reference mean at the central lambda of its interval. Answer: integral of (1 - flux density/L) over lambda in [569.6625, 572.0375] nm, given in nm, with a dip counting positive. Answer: 0.19 nm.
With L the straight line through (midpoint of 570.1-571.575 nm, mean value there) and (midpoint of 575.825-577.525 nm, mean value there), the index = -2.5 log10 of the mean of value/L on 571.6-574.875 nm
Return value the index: -0.06 mag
